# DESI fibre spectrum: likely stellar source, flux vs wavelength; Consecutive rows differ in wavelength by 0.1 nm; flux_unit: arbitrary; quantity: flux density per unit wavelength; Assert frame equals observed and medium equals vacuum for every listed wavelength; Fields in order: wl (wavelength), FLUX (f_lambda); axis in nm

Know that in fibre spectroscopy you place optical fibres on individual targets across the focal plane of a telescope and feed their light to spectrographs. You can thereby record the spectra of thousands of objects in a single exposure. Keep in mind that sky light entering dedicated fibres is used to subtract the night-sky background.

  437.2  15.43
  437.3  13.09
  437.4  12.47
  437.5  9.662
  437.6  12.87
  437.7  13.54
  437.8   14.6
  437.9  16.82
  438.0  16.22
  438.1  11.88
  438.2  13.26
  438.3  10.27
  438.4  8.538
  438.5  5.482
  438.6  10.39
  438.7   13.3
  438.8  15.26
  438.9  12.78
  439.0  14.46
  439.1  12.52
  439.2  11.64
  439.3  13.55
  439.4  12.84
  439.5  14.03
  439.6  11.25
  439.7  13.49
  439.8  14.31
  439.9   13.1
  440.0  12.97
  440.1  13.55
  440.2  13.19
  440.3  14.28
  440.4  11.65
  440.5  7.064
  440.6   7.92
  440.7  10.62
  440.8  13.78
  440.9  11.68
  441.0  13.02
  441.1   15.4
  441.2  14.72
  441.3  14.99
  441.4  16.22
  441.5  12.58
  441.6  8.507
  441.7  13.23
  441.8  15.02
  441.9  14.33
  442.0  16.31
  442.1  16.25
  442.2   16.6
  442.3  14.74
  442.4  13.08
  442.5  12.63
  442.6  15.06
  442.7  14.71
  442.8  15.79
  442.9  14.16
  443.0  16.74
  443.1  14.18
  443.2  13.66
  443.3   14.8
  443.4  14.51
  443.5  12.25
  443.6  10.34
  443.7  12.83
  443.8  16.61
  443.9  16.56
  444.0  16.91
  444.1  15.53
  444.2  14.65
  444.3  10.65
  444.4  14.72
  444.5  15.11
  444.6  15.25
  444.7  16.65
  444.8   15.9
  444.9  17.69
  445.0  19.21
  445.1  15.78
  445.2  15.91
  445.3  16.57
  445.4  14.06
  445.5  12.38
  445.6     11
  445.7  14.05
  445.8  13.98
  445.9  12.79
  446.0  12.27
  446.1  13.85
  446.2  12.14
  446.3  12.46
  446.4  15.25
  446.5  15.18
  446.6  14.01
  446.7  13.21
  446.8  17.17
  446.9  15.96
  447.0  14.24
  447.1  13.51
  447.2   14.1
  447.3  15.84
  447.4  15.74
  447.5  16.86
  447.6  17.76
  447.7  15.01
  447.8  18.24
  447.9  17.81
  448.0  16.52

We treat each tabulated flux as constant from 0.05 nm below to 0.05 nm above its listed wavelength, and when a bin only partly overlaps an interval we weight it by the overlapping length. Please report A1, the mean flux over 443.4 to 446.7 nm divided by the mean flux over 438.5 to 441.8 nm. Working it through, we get 1.14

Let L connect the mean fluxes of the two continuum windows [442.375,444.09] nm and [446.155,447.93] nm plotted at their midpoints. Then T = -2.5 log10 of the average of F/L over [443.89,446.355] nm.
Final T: 0.016 mag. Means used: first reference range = 14.4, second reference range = 15.2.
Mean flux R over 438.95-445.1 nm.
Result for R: 13.9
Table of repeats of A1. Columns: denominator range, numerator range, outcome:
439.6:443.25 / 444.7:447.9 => 1.10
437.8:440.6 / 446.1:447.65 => 1.19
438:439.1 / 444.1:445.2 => 1.32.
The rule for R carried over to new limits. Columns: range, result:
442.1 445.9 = 14.7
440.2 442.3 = 13.2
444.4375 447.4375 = 14.7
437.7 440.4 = 12.8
